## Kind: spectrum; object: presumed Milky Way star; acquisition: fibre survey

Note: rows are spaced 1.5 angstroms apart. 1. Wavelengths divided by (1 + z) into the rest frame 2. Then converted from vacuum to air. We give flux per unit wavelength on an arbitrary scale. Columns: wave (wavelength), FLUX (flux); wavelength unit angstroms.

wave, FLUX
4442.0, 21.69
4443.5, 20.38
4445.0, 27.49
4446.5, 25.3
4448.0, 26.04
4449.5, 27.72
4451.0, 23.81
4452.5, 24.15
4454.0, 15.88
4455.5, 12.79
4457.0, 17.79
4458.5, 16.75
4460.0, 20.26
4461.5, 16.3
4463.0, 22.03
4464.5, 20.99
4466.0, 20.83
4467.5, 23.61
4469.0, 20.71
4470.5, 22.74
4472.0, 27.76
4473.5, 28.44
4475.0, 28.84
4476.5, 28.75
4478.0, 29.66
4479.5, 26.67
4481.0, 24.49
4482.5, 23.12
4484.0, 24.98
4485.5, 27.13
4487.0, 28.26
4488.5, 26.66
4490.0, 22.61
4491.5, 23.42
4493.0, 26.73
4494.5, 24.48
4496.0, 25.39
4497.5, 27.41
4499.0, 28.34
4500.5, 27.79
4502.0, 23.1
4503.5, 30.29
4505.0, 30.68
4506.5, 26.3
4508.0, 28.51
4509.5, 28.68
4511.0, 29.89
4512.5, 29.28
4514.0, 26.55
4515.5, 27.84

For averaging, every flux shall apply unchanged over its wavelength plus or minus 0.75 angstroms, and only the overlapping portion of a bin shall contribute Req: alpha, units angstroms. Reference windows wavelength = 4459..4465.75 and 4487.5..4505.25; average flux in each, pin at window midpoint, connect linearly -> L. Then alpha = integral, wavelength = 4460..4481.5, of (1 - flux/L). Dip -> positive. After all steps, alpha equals -2.7 angstroms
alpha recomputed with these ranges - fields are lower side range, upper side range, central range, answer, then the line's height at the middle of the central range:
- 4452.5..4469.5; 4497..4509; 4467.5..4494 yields -3.2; 23.2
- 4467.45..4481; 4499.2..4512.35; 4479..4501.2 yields 1.2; 27.3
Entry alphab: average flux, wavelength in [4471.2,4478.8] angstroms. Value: 28.6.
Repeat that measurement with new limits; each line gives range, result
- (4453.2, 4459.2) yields 15.9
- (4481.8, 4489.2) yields 26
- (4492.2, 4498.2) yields 26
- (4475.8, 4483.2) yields 26.5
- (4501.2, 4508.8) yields 27.8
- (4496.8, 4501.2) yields 27.9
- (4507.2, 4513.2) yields 29.1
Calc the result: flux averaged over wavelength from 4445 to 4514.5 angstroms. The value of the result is 24.8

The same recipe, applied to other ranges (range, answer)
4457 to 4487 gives 23.9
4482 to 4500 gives 25.8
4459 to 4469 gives 20.6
